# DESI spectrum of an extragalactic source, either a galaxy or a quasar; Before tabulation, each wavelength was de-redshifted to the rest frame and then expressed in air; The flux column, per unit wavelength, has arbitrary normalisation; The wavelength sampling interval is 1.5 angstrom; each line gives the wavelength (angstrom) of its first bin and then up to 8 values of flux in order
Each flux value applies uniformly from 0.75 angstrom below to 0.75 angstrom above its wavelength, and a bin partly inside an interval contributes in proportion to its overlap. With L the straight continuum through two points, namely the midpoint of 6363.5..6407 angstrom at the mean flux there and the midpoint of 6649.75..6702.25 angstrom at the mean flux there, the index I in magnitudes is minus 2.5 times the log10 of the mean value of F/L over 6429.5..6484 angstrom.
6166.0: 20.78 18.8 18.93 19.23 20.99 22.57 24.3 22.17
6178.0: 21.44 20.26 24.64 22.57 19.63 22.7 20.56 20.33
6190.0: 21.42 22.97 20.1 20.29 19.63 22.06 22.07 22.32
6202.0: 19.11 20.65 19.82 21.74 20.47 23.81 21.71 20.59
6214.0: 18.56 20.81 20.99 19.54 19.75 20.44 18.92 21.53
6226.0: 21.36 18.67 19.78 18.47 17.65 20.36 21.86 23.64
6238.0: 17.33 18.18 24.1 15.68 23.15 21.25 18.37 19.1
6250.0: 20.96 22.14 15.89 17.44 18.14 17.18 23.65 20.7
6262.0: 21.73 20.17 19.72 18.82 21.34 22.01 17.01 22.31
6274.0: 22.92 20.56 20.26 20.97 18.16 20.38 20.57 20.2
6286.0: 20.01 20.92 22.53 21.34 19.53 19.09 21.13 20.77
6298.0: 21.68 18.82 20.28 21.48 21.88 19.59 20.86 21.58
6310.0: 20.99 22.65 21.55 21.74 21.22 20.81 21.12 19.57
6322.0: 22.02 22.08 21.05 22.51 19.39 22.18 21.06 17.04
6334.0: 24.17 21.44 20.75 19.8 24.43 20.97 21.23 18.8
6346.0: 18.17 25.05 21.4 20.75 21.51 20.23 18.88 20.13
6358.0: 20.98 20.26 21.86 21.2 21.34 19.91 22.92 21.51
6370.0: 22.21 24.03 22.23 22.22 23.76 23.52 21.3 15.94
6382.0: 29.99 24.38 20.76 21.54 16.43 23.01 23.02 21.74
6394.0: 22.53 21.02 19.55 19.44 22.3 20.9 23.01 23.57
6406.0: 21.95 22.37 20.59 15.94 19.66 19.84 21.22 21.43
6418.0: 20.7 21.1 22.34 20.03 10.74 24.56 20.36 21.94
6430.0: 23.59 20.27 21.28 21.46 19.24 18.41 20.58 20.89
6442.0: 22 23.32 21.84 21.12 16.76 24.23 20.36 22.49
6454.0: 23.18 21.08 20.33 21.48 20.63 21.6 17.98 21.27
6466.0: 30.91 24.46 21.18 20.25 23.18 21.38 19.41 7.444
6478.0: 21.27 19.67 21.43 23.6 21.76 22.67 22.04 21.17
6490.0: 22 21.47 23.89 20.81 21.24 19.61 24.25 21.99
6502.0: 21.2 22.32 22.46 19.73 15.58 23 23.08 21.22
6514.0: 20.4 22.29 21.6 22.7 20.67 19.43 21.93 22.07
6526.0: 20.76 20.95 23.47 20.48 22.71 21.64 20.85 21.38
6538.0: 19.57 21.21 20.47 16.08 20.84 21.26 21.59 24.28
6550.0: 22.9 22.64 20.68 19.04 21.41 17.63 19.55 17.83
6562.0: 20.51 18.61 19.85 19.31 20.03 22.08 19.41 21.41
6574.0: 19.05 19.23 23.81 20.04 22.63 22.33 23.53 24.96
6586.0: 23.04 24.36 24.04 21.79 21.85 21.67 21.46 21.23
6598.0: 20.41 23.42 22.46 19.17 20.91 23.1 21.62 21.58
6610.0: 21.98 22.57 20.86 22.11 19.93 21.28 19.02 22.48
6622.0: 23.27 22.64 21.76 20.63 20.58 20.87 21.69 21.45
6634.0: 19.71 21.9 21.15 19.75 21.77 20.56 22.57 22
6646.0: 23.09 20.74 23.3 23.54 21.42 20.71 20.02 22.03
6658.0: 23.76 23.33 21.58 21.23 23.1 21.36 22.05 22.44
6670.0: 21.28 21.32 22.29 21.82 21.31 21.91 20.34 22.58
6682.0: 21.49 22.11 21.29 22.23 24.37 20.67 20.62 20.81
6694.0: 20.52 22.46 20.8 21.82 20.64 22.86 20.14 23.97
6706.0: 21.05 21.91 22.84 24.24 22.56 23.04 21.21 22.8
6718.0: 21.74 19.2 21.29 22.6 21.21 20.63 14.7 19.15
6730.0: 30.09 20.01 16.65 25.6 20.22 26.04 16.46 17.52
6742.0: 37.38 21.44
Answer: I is 0.04 mag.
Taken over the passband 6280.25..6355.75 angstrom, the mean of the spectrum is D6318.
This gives 20.9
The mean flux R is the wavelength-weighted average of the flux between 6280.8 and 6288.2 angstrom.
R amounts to 20.4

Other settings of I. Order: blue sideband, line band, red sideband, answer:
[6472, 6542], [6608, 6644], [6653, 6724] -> 0.012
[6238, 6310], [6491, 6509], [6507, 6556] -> -0.010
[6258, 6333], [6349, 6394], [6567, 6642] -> -0.034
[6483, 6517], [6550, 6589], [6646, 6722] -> 0.034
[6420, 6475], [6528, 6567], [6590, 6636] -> 0.040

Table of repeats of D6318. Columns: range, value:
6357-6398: 21.8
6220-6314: 20.3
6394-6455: 20.9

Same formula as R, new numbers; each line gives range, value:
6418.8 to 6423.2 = 21.2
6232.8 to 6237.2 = 22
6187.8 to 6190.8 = 20.9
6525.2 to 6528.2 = 20.9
